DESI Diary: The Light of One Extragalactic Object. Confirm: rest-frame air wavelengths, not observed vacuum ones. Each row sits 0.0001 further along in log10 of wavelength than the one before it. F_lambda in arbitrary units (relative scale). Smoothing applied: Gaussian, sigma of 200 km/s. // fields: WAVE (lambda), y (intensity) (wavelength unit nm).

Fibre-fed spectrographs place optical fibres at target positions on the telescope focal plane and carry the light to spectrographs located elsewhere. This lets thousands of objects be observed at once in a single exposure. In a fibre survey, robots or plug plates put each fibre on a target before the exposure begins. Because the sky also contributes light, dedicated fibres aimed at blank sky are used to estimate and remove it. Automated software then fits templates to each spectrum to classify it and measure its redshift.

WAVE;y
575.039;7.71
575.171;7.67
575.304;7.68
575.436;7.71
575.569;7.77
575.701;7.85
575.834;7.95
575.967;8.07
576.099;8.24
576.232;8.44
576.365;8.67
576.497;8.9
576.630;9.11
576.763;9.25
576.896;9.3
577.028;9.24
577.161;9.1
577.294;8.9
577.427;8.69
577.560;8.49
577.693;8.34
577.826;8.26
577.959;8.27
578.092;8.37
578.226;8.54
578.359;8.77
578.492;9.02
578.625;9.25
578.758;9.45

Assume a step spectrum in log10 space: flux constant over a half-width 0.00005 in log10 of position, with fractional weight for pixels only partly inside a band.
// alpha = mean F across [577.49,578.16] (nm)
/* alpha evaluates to 8.34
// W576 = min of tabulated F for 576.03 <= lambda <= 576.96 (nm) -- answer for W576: 8.24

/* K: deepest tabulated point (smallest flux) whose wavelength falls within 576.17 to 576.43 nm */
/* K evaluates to 8.44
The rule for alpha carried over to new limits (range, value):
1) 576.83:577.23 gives 9.23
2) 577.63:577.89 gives 8.3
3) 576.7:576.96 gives 9.27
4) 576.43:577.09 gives 9.17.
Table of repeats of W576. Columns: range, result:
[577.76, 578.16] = 8.26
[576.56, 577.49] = 8.69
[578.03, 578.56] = 8.37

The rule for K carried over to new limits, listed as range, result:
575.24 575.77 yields 7.68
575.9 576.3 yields 8.07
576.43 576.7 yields 8.9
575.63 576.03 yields 7.85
